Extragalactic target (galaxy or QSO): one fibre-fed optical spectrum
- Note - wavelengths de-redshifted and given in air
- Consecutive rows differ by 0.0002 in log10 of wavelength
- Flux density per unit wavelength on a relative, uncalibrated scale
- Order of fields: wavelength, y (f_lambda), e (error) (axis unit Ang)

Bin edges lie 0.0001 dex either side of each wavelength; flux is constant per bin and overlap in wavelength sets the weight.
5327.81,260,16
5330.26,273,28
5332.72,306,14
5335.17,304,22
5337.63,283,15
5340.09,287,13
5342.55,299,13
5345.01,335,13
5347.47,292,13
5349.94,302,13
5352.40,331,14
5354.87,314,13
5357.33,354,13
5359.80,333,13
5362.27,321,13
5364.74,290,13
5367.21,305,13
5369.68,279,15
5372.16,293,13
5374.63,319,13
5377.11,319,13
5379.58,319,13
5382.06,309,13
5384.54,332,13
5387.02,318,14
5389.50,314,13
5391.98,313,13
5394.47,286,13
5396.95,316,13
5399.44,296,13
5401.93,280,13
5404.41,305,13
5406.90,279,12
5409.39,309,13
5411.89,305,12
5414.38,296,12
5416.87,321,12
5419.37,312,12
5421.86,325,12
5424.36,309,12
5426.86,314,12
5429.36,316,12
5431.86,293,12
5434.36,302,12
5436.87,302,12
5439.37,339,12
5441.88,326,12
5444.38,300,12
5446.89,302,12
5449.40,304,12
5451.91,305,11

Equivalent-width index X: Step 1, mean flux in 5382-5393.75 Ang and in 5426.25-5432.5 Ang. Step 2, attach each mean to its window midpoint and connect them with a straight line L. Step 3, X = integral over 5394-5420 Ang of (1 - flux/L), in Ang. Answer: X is 1.0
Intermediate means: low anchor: 317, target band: 301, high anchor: 308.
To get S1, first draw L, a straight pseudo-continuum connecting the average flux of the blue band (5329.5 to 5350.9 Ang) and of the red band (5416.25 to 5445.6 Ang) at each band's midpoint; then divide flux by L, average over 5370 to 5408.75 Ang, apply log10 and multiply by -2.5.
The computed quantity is 0.00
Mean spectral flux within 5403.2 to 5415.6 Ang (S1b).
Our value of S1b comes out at 299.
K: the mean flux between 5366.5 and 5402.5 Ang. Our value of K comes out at 307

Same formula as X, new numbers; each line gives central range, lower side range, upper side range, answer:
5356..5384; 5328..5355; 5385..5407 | -1.08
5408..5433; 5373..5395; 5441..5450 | 0.06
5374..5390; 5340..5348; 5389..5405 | -0.87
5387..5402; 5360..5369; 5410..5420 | 0.18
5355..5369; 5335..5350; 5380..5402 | -0.69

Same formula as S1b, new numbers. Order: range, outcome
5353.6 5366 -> 322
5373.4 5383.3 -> 316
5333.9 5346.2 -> 302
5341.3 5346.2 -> 317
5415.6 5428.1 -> 316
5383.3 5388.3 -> 325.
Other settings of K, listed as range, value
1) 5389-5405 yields 301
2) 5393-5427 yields 303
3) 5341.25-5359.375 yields 319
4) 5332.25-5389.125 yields 311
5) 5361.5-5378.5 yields 303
